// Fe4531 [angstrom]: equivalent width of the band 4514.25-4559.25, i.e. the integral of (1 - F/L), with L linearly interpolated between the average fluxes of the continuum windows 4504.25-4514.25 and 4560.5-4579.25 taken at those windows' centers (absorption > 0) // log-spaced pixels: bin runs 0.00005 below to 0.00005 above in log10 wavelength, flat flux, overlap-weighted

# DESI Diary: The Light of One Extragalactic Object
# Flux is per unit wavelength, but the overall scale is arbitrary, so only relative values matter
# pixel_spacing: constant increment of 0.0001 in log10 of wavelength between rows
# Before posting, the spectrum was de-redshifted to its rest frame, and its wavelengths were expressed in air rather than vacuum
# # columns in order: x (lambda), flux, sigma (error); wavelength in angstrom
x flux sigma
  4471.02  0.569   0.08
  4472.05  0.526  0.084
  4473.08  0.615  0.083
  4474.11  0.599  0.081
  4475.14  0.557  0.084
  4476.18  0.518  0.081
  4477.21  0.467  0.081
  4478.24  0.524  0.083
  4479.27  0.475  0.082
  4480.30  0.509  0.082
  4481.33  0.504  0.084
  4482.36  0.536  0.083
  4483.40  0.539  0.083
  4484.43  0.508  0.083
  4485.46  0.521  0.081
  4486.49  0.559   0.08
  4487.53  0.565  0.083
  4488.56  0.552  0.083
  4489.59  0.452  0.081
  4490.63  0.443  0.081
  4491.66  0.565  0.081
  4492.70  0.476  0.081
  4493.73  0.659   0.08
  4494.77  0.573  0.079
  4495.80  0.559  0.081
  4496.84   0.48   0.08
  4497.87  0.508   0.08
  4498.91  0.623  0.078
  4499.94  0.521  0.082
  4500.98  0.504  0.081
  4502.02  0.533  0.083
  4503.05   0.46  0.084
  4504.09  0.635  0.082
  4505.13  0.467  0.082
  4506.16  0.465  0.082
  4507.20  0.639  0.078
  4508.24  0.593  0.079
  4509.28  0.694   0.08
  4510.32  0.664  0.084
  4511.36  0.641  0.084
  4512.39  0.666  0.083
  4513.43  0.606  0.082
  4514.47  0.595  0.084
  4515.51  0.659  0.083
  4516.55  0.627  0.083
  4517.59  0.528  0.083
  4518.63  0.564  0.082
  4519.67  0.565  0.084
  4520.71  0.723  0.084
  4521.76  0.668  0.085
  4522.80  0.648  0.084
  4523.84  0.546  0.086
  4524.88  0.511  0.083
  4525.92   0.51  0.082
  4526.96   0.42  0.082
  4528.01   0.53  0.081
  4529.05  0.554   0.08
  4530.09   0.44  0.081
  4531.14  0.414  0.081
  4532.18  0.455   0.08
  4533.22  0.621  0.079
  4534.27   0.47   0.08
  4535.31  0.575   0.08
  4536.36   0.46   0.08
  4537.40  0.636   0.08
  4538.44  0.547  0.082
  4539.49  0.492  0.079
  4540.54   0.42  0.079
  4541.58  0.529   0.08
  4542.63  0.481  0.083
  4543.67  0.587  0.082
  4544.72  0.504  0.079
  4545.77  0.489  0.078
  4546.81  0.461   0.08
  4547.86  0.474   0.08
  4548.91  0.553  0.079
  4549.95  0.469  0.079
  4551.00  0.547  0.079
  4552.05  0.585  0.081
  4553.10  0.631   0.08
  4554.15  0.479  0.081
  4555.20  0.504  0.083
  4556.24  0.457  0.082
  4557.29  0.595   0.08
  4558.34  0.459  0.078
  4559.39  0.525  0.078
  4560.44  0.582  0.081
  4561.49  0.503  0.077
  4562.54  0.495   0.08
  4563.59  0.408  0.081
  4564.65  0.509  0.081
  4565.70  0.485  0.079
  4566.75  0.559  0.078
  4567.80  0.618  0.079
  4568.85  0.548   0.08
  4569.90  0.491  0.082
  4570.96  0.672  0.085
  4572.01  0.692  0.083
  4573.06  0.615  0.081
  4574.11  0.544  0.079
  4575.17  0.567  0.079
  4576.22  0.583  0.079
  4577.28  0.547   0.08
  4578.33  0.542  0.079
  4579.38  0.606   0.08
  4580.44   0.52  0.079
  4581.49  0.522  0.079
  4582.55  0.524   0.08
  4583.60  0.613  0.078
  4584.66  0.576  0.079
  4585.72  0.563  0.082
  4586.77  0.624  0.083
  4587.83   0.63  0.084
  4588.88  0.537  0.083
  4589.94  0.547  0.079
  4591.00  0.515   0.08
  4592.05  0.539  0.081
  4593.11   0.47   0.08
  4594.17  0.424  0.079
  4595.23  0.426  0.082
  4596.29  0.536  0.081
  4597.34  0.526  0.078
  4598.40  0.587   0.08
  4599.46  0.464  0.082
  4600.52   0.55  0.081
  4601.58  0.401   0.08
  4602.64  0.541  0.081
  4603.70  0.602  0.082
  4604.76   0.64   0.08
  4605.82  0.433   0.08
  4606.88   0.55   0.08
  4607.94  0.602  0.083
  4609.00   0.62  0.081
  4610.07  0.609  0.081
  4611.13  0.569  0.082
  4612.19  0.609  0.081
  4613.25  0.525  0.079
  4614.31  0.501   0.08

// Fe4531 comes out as 3.7 angstrom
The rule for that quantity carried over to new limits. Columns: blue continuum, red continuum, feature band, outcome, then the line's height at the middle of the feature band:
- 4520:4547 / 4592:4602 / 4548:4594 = -3.7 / 0.506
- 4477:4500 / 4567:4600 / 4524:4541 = 1.1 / 0.54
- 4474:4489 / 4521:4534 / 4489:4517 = -2.1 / 0.528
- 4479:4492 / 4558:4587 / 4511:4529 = -1.9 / 0.532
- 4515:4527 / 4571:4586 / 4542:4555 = 1.3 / 0.582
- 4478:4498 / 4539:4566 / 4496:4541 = -3.3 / 0.518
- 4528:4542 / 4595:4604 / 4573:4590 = -1.8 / 0.514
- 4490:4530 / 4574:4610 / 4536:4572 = 1.9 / 0.555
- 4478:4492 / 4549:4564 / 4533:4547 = 0.0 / 0.519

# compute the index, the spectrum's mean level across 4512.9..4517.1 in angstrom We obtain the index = 0.621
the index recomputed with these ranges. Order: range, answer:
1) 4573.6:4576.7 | 0.564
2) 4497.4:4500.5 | 0.55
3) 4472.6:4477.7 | 0.55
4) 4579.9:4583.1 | 0.523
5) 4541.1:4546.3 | 0.518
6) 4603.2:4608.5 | 0.566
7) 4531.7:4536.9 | 0.517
